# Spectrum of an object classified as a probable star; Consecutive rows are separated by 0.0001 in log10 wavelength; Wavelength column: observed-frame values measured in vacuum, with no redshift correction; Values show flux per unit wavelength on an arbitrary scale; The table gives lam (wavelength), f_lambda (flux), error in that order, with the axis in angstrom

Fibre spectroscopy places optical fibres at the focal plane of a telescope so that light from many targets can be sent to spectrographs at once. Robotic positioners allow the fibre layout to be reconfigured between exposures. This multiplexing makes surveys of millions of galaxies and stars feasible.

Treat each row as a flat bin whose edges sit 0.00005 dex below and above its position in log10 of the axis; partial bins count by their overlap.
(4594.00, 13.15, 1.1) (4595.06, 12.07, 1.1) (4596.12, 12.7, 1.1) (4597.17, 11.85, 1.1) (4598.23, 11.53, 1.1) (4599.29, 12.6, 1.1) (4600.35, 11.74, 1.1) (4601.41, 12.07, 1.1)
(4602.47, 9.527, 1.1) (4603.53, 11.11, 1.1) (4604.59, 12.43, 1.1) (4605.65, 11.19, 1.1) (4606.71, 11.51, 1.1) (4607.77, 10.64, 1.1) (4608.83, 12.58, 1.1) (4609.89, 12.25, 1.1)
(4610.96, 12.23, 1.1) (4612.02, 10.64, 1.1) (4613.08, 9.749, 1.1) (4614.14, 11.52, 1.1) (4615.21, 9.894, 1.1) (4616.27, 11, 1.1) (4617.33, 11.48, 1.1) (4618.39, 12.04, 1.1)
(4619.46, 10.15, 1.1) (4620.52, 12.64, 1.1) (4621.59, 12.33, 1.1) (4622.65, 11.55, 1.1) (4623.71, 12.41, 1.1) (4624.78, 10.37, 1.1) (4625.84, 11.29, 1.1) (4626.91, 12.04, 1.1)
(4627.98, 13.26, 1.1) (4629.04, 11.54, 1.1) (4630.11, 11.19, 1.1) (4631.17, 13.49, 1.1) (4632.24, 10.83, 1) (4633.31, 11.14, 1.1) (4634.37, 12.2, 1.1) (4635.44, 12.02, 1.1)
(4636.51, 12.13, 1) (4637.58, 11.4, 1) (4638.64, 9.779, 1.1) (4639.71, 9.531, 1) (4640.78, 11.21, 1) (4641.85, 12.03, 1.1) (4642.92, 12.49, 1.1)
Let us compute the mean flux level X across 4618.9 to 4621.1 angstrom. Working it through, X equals 11.4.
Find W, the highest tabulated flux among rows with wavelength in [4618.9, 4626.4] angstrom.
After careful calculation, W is 12.64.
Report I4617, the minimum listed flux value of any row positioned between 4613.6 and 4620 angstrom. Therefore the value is 9.894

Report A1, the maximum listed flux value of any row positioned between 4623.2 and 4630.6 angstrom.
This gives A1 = 13.26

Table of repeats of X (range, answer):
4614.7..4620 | 10.9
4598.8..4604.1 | 11.4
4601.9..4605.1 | 11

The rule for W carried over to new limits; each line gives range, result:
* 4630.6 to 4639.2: 13.49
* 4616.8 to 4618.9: 12.04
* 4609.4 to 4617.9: 12.25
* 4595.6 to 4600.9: 12.7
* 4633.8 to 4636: 12.2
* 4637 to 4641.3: 11.4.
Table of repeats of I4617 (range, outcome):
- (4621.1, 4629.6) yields 10.37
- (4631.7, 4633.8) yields 10.83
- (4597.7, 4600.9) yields 11.53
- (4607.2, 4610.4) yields 10.64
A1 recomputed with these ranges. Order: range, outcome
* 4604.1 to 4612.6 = 12.58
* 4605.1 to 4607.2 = 11.51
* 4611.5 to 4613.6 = 10.64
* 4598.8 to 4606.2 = 12.6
